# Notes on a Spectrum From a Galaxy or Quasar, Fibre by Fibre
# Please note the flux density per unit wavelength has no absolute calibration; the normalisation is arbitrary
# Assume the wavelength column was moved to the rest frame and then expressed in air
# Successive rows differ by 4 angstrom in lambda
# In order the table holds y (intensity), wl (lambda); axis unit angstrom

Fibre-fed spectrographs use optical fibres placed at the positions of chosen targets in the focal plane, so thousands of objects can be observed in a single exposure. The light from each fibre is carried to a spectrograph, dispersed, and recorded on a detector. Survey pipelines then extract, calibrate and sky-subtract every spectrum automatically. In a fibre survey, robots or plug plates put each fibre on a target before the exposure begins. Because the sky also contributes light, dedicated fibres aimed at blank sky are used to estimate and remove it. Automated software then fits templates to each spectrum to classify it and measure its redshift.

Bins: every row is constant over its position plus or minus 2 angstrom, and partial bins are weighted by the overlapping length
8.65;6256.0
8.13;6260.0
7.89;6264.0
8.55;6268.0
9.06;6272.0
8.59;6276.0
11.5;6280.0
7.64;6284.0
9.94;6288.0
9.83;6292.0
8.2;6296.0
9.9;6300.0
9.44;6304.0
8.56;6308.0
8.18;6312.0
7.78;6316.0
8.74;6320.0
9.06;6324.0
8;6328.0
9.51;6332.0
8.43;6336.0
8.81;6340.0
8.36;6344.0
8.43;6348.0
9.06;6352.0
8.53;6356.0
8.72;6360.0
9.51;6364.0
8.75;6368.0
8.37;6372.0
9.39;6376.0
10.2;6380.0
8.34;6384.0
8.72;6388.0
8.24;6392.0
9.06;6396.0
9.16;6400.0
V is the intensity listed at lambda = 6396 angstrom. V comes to 9.06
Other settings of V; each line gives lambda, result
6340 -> 8.81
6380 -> 10.2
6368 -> 8.75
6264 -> 7.89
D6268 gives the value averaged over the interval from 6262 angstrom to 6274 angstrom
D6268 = 8.5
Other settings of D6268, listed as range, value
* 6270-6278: 8.82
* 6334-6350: 8.51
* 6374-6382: 9.79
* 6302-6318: 8.49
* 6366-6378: 8.84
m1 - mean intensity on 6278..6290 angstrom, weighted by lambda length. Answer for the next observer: 9.69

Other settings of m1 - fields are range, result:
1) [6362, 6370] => 9.13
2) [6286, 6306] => 9.46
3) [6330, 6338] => 8.97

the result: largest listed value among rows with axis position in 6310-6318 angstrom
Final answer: 8.18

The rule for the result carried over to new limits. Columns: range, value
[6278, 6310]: 11.5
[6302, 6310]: 9.44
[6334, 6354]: 9.06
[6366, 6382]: 10.2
